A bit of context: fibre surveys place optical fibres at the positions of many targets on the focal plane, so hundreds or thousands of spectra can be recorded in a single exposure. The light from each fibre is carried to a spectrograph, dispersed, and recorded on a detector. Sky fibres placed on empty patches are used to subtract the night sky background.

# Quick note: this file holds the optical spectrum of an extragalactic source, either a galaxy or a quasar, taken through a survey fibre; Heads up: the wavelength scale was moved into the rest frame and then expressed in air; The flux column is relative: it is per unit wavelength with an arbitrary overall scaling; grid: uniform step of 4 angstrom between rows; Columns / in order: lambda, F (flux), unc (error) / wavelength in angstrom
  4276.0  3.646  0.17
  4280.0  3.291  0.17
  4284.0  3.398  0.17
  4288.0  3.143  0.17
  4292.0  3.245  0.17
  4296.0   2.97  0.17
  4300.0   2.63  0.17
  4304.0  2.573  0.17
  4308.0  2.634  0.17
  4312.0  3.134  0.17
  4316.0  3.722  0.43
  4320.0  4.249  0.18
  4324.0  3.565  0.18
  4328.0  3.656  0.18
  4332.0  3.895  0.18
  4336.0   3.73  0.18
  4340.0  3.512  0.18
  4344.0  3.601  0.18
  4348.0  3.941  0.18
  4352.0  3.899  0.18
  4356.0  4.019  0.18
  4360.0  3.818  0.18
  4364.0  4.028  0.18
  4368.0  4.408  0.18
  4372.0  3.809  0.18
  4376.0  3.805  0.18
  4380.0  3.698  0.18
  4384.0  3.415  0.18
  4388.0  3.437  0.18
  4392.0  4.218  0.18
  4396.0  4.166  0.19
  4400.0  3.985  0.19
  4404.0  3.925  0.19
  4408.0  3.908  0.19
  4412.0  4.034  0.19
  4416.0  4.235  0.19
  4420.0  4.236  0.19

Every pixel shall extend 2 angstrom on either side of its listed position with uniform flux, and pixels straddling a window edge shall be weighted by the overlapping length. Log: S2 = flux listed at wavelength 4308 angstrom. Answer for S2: 2.634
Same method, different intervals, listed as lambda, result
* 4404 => 3.925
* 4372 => 3.809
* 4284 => 3.398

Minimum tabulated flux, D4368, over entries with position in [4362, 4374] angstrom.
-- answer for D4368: 3.809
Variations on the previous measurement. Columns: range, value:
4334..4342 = 3.512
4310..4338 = 3.134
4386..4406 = 3.437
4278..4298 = 2.97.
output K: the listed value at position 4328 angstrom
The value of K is 3.656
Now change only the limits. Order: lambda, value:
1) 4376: 3.805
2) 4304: 2.573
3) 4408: 3.908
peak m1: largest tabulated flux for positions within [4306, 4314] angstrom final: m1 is 3.134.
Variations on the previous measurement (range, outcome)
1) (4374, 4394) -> 4.218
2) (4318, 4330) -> 4.249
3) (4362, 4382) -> 4.408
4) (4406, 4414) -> 4.034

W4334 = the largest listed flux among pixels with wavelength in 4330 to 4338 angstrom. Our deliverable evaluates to 3.895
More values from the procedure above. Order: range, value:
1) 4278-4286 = 3.398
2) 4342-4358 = 4.019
